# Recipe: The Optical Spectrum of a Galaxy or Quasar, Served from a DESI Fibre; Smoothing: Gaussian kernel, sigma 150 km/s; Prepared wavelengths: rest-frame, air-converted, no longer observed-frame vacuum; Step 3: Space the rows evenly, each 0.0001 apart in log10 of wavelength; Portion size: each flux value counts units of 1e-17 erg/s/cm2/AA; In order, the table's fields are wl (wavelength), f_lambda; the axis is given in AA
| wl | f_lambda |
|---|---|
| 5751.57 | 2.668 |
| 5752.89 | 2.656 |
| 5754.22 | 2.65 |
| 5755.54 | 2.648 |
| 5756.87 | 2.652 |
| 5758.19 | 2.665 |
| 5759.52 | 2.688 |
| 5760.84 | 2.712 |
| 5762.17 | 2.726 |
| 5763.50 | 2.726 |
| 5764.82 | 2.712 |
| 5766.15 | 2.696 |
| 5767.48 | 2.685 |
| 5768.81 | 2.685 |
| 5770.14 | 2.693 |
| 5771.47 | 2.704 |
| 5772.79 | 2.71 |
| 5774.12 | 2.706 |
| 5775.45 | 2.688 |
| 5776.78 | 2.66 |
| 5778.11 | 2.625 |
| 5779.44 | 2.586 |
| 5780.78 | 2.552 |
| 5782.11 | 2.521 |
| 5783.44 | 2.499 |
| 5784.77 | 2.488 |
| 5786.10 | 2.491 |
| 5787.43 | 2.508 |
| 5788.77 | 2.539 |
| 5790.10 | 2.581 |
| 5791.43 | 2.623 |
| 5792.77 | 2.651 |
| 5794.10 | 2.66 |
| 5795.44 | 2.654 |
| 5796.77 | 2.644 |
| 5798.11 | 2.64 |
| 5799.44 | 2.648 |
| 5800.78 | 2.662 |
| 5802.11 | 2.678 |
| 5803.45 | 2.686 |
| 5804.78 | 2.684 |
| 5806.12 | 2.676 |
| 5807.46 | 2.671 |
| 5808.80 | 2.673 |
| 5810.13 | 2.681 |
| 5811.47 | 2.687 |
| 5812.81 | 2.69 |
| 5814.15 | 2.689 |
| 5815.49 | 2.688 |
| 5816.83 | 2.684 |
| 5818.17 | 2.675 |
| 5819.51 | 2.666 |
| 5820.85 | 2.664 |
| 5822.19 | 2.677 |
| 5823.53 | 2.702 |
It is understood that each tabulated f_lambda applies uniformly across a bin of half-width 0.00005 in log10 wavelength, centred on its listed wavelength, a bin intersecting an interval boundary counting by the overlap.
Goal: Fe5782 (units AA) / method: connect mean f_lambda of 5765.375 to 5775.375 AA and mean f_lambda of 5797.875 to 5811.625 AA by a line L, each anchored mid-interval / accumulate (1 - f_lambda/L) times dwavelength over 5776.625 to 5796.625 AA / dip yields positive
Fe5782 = 0.8 AA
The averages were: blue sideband 2.7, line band 2.58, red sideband 2.67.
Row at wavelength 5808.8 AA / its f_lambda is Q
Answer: 2.673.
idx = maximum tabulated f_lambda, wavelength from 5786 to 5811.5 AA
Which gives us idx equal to 2.687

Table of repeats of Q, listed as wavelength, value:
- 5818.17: 2.675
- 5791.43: 2.623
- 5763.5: 2.726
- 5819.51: 2.666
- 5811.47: 2.687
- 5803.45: 2.686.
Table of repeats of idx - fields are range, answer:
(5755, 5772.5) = 2.726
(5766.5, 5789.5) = 2.71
